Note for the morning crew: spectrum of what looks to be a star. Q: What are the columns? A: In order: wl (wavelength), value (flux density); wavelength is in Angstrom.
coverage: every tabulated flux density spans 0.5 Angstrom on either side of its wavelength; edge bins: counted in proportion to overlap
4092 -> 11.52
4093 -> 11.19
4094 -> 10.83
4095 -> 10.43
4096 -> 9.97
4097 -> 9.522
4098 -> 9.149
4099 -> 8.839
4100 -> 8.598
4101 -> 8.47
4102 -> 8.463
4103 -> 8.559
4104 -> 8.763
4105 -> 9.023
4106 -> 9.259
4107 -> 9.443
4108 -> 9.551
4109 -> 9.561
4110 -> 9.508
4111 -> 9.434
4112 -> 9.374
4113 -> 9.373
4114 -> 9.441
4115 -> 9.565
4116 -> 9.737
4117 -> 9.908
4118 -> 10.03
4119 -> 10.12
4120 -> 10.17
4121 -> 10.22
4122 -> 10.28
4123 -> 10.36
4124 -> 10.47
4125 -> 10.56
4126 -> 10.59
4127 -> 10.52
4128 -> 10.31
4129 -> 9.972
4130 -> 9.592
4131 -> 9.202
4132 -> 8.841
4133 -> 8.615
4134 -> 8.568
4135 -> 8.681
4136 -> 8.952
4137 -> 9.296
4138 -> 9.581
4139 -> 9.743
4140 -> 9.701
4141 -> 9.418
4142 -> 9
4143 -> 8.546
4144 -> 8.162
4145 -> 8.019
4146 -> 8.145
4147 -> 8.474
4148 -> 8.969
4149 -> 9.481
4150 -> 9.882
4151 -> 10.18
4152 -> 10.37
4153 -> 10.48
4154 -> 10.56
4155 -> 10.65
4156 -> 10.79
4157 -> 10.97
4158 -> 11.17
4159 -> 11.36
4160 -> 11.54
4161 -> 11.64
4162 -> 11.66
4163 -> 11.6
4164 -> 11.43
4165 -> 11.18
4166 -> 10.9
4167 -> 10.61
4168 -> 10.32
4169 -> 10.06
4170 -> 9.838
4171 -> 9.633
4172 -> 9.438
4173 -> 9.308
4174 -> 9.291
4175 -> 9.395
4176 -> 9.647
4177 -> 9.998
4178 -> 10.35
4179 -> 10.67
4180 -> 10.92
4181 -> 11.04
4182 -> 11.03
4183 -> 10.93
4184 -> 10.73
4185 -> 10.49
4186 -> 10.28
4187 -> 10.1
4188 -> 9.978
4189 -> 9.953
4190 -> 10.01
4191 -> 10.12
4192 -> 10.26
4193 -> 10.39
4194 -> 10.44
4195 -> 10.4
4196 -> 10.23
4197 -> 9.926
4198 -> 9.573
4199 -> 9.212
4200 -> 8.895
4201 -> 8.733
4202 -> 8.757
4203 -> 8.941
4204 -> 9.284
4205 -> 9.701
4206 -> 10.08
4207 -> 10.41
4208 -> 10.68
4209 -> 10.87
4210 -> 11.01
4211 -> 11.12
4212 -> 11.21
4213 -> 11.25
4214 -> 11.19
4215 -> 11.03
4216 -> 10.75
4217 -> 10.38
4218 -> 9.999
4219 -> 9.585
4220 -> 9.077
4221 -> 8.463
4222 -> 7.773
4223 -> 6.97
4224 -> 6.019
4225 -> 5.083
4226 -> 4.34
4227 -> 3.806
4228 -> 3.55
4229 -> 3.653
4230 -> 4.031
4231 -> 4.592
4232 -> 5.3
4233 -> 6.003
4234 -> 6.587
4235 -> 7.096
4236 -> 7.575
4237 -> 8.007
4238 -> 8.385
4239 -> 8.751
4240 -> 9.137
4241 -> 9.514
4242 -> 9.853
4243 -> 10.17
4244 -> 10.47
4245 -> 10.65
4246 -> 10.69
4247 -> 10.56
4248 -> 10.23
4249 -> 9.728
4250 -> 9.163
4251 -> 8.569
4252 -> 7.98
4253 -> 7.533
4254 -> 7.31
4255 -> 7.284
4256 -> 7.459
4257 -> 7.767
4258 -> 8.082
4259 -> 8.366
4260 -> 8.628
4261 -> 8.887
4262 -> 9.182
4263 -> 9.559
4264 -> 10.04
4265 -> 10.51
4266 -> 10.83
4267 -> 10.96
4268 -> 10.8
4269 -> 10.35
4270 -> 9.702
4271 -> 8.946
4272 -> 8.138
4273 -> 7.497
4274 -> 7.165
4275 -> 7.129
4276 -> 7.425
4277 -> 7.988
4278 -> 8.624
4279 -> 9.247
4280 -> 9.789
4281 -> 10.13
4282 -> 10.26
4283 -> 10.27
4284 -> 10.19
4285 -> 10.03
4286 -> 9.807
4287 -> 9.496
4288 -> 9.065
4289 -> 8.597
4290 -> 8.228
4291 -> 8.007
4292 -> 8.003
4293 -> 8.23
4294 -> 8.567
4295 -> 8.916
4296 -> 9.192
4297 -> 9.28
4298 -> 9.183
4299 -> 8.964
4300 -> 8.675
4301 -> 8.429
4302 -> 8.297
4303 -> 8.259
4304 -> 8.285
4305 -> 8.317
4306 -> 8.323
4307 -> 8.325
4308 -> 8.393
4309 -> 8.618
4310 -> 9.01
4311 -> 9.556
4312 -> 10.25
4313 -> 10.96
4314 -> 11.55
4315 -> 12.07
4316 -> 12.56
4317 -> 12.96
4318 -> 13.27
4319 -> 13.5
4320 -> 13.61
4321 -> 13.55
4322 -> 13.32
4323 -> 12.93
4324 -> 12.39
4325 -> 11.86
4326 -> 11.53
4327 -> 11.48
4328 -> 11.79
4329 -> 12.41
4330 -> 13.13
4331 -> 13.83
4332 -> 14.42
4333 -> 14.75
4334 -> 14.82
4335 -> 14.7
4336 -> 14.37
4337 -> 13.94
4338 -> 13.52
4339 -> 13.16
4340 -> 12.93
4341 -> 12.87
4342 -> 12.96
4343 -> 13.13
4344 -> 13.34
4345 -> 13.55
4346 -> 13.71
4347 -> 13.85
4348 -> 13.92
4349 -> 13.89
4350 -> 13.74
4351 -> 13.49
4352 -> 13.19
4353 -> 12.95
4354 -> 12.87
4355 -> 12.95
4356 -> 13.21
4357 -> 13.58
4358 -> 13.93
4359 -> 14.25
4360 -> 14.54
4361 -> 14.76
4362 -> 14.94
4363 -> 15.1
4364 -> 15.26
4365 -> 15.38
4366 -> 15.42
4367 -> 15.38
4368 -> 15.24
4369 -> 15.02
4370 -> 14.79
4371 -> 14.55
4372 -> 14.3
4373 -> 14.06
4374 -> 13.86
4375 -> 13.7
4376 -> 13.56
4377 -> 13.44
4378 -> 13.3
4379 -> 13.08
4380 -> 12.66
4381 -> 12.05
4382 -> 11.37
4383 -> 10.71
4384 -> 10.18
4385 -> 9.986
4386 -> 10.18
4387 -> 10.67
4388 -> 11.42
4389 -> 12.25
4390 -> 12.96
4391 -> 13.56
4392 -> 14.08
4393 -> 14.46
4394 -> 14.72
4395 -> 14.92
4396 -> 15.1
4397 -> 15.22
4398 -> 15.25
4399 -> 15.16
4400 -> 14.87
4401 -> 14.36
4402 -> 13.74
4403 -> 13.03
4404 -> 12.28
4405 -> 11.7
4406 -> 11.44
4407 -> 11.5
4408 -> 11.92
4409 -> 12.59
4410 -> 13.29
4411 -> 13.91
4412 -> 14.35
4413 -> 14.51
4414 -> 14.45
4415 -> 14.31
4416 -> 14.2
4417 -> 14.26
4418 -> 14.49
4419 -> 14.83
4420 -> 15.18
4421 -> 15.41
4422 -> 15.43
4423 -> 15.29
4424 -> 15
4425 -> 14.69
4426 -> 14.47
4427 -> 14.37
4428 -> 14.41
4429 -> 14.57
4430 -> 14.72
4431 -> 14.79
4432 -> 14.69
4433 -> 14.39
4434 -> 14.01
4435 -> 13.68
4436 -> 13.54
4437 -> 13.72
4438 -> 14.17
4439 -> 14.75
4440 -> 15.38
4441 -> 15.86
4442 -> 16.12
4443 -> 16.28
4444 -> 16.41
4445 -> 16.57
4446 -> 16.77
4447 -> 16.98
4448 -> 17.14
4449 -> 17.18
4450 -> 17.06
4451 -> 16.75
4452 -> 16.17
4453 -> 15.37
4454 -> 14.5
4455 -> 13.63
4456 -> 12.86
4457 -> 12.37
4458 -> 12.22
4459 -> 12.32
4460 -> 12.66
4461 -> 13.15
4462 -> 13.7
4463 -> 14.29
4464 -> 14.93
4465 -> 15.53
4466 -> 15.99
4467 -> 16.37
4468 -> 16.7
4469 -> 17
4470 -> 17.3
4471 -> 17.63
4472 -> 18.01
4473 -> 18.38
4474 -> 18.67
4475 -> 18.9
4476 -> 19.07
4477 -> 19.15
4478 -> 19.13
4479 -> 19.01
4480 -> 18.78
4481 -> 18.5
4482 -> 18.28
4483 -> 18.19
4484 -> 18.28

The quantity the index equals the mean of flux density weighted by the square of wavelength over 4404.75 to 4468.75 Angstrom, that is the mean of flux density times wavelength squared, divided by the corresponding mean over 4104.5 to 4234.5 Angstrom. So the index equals 1.7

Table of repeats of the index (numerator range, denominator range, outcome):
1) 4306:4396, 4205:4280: 1.59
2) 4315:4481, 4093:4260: 1.69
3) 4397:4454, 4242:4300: 1.74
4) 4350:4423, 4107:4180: 1.55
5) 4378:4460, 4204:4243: 1.86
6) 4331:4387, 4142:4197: 1.45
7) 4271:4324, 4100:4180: 1.06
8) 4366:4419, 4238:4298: 1.56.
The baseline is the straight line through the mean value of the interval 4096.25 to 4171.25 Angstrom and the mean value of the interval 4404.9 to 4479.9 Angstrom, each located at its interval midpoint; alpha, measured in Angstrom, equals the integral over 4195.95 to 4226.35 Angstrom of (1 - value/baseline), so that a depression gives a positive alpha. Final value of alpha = 4.7 Angstrom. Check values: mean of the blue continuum 9.77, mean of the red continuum 15.2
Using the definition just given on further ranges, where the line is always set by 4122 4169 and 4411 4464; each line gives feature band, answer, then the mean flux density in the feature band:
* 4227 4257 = 9.67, 7.85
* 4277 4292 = 3.60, 9.32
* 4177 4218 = 2.11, 10.3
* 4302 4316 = 3.56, 9.45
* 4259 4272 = 2.40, 9.74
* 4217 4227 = 3.37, 7.44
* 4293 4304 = 3.31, 8.73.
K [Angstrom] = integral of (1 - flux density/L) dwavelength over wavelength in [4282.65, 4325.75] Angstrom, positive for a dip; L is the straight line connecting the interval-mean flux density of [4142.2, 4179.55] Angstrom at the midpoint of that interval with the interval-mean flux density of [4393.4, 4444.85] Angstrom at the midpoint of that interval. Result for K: 8.5 Angstrom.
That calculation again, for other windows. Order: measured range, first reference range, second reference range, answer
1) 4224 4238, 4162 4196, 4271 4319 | 6.2 Angstrom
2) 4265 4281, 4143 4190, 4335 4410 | 3.8 Angstrom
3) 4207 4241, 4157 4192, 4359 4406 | 9.6 Angstrom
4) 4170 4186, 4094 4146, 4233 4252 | -1.6 Angstrom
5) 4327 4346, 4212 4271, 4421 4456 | -2.9 Angstrom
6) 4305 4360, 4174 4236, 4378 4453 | -2.1 Angstrom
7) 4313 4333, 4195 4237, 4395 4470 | -2.2 Angstrom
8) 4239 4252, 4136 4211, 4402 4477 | 1.8 Angstrom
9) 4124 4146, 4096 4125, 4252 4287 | 0.2 Angstrom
